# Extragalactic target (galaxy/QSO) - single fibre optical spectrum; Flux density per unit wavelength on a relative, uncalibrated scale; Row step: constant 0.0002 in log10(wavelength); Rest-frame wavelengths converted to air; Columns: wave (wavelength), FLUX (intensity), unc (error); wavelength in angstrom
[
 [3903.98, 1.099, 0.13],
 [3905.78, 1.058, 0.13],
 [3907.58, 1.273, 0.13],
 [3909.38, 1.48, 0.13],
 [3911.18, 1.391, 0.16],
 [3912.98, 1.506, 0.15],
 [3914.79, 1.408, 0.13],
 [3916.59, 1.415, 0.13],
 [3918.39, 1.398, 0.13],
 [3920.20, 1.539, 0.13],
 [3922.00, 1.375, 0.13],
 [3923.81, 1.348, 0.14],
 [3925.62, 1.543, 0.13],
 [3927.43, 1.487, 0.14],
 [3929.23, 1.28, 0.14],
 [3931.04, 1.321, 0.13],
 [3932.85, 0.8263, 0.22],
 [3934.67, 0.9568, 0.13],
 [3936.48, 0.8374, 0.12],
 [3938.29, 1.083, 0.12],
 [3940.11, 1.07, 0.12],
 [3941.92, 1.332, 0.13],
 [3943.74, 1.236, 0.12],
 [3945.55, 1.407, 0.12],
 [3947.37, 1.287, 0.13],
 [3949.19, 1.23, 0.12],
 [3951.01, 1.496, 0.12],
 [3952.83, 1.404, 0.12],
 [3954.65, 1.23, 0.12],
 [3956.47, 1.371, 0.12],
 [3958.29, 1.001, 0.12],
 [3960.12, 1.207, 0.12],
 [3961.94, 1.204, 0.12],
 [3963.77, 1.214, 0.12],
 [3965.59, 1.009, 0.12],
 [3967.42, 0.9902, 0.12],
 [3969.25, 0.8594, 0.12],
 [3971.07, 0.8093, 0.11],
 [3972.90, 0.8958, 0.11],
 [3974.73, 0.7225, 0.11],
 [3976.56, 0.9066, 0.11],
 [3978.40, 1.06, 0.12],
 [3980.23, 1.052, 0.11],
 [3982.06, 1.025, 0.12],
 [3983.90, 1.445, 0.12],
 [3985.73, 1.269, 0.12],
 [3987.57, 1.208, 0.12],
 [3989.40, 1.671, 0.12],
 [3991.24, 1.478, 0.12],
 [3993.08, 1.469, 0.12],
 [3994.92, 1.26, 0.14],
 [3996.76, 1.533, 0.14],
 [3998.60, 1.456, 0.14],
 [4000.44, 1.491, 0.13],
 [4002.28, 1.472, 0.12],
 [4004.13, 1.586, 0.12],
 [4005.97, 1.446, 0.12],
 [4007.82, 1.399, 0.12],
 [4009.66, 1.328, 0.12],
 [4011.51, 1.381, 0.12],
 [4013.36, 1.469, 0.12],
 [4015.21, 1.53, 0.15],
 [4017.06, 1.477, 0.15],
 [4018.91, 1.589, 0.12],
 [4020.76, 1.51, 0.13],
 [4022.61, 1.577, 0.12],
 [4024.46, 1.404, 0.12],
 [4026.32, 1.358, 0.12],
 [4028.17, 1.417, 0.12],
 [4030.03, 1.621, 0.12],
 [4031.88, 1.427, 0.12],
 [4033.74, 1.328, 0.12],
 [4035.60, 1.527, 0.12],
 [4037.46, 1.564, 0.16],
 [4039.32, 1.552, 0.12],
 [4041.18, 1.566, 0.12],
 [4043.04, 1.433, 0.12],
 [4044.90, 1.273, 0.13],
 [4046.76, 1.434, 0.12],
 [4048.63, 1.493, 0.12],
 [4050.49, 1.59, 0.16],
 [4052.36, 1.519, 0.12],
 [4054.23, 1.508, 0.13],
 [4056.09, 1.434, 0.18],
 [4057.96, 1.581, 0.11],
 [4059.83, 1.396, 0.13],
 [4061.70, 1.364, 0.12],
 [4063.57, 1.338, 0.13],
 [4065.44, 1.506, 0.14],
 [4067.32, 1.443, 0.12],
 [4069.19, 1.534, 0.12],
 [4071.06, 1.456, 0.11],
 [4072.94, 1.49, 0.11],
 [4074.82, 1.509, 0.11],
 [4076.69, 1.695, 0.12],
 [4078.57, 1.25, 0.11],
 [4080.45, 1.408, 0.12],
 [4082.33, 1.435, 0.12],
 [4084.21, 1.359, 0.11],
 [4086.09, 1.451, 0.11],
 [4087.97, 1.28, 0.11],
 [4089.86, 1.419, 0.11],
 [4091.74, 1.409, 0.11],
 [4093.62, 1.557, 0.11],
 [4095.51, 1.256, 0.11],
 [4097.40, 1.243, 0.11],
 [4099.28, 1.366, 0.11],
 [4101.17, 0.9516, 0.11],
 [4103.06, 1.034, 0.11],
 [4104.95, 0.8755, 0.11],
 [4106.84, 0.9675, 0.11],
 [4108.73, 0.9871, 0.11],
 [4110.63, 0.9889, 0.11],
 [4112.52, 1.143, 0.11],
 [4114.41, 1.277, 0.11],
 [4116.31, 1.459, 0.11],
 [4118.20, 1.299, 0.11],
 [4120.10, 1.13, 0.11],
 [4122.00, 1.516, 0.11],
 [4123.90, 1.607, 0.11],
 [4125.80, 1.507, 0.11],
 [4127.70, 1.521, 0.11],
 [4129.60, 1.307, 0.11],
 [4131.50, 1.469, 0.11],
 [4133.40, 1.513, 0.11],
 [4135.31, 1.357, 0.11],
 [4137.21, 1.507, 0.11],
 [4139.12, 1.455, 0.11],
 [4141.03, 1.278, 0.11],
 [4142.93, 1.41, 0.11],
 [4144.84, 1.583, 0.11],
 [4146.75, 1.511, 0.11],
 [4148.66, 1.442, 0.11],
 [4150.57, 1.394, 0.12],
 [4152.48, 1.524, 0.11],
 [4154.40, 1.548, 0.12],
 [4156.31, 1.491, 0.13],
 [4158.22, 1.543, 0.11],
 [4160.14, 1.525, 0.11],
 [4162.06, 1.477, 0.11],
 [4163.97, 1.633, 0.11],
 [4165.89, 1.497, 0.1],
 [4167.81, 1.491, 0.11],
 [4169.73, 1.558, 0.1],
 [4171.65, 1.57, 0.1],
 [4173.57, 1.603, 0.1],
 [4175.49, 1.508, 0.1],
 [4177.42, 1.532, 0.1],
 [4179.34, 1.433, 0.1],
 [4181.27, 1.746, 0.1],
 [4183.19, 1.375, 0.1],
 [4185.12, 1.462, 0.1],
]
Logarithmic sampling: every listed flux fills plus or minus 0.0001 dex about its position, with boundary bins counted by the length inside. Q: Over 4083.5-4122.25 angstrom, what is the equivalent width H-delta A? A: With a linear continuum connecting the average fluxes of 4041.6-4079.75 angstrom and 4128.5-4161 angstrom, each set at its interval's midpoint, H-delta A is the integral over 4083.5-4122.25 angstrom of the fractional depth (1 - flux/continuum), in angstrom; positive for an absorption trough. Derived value 6.2 angstrom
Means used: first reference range 1.46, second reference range 1.46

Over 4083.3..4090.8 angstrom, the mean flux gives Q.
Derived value 1.38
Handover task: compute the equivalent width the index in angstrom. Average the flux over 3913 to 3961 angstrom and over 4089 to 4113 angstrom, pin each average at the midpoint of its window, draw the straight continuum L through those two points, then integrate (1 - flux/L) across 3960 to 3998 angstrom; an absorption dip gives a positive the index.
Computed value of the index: 2.7 angstrom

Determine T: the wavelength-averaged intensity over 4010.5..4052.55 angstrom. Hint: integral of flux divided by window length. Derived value 1.48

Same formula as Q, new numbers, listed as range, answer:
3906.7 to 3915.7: 1.41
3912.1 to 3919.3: 1.43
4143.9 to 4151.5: 1.48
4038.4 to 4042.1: 1.56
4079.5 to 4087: 1.41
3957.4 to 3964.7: 1.16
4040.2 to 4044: 1.5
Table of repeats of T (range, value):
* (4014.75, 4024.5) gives 1.52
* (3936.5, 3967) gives 1.22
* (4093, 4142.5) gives 1.29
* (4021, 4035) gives 1.45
